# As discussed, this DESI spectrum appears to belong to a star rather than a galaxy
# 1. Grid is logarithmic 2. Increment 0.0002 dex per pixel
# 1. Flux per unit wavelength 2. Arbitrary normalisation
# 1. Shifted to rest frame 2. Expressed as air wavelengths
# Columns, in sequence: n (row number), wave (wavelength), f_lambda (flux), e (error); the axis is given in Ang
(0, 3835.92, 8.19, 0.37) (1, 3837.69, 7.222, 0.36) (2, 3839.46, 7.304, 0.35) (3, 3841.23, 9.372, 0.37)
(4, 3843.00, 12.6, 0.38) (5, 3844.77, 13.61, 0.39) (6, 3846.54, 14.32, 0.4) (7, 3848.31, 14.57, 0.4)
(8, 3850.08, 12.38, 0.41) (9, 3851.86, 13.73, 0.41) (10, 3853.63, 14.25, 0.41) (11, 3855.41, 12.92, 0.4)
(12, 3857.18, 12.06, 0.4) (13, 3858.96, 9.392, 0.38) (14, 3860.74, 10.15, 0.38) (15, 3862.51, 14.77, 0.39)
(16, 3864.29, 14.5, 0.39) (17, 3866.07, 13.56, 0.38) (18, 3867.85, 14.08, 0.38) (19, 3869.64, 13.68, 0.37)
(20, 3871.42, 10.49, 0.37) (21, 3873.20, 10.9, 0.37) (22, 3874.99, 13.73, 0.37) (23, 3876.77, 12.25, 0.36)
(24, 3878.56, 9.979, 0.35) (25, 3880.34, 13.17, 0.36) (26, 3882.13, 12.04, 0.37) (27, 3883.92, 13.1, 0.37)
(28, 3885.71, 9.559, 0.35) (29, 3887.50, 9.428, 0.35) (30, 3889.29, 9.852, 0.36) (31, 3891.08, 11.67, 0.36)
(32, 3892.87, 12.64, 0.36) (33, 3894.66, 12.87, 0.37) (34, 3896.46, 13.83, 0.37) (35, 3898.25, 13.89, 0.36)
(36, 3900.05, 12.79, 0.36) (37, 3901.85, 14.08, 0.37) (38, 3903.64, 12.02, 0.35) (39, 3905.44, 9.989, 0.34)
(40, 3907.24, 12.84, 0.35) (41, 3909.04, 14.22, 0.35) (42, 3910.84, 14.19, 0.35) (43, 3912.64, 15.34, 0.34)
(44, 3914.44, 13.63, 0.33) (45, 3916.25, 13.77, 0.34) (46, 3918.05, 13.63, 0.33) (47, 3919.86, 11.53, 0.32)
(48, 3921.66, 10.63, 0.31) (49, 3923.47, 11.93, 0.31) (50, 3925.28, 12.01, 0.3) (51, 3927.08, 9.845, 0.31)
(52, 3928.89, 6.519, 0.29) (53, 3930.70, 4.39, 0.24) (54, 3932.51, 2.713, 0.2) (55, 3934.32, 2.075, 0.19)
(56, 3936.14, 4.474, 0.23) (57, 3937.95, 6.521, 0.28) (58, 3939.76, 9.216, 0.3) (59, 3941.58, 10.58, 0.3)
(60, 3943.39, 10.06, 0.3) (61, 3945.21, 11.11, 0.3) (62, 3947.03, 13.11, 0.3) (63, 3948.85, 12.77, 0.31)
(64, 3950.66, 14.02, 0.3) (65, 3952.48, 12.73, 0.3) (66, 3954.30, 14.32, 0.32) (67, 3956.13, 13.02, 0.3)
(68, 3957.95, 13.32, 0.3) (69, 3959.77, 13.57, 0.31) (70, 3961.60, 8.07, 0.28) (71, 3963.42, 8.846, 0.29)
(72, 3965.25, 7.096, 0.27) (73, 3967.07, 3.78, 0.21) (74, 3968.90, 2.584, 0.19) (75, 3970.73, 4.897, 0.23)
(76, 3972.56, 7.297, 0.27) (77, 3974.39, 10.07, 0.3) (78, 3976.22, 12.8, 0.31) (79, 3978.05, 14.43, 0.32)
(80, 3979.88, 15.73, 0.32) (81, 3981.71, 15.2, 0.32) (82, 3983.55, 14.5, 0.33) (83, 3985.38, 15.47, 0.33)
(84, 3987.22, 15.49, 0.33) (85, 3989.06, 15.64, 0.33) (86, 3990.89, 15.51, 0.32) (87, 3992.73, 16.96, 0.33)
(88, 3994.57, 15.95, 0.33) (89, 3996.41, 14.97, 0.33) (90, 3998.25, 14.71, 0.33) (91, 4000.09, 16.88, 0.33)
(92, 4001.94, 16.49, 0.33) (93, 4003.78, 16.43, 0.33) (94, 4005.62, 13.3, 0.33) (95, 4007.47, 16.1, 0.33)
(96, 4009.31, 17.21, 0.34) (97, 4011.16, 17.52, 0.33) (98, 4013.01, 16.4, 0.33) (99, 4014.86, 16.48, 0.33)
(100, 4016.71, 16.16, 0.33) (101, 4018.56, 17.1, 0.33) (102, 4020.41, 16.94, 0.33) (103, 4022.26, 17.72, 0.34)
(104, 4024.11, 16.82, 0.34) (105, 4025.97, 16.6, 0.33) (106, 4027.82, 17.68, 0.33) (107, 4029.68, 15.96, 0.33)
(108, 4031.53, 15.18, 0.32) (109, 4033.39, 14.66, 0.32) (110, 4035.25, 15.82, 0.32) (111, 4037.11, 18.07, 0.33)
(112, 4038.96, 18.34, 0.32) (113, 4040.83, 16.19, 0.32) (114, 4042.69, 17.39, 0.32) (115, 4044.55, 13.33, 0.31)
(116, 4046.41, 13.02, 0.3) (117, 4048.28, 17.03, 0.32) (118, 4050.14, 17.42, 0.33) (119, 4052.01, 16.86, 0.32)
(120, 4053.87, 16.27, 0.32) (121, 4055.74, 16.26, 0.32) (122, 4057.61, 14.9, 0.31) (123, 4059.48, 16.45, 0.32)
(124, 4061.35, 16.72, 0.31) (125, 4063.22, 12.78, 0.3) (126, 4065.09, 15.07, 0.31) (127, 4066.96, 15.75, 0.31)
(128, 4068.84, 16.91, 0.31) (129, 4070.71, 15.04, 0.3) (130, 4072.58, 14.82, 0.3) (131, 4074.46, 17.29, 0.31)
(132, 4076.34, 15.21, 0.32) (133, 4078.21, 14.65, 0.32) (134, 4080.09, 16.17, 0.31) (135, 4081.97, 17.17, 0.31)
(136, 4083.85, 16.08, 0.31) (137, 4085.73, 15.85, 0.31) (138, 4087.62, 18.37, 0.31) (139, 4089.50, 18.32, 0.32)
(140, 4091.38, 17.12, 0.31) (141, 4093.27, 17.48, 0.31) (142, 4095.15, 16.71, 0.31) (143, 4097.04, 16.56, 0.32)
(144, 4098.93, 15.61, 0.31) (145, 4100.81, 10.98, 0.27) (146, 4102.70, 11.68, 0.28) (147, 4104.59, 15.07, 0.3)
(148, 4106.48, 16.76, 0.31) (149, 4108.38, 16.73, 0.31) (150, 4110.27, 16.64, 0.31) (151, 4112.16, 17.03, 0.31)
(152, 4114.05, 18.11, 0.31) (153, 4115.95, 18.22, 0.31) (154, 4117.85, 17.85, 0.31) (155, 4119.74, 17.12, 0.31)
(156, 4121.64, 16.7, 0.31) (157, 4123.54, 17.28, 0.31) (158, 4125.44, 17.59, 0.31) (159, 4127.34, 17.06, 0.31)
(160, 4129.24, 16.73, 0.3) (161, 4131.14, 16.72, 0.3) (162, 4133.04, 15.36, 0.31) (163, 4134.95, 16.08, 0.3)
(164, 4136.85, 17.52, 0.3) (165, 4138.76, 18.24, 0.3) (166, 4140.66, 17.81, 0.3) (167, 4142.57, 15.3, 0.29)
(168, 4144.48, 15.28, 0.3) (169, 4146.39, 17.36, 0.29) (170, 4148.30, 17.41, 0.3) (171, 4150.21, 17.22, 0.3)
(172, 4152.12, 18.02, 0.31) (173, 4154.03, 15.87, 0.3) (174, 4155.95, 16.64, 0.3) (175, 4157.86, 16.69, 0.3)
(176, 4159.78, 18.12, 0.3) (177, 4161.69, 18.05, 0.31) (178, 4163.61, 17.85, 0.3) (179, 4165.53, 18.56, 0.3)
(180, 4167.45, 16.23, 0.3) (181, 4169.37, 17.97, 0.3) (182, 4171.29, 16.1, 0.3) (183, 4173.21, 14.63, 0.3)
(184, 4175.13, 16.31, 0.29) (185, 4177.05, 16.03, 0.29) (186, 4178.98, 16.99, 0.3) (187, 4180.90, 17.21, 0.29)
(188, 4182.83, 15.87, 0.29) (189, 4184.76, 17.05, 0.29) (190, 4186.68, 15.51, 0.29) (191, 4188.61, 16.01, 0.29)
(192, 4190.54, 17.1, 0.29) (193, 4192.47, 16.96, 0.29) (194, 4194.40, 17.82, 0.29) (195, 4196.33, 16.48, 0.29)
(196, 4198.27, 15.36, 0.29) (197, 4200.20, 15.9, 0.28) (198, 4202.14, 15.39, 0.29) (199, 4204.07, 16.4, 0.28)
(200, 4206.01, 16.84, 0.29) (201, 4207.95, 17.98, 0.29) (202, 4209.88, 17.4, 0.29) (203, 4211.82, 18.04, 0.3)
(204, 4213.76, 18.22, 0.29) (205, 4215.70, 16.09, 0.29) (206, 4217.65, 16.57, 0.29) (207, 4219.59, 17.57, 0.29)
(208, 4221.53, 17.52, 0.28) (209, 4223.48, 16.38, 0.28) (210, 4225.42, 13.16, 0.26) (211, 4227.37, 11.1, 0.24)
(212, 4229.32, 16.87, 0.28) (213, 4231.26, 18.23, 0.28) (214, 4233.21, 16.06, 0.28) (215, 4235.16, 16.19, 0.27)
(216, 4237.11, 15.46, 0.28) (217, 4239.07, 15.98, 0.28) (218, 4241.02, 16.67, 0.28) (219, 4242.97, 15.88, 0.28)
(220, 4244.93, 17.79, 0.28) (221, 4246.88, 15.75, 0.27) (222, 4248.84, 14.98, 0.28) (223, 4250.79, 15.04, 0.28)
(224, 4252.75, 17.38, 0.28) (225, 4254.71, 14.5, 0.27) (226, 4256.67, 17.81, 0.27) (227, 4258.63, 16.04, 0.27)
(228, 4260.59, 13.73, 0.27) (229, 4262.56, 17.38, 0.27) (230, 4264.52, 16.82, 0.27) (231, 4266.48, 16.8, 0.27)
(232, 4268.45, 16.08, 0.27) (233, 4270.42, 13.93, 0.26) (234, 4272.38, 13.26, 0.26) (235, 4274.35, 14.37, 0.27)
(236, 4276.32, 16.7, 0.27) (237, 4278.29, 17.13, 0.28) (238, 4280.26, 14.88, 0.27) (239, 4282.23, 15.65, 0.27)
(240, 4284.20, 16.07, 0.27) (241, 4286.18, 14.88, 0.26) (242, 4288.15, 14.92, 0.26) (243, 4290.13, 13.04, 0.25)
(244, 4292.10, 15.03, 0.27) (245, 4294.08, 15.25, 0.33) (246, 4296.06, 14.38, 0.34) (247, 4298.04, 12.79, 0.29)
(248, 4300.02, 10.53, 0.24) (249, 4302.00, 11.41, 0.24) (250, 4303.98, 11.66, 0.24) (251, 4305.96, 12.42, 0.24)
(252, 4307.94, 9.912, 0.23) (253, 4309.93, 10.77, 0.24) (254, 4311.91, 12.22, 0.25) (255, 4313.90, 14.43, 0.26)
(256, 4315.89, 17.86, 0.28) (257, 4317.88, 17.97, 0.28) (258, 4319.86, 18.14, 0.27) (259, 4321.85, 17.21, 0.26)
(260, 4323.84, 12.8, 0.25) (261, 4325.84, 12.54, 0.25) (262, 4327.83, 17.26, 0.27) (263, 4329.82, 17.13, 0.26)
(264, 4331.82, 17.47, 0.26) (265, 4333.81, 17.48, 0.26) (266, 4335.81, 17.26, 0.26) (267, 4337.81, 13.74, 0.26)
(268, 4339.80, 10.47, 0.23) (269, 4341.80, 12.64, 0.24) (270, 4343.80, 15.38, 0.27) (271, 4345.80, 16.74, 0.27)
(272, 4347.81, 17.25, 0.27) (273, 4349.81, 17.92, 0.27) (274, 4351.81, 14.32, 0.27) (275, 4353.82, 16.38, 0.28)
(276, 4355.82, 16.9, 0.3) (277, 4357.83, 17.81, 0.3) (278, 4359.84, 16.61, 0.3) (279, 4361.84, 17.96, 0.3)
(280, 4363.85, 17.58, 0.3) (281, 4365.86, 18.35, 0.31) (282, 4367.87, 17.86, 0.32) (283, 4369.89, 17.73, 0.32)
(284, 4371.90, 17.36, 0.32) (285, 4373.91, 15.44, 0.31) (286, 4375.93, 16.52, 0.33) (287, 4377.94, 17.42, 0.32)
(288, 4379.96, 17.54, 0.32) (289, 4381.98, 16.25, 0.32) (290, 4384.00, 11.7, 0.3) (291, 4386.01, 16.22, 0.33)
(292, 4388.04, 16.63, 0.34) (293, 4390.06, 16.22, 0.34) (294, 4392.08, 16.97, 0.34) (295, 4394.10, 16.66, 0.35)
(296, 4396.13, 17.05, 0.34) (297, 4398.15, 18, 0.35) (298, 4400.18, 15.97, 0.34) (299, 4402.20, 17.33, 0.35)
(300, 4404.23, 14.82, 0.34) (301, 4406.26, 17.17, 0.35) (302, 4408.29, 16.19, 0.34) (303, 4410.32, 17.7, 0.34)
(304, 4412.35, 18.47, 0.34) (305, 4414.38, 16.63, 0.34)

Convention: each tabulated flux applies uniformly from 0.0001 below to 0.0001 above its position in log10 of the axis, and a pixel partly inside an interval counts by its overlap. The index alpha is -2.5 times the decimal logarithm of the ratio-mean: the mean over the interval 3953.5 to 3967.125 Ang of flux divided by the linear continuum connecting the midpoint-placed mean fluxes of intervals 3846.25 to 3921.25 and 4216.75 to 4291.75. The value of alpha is 0.242 mag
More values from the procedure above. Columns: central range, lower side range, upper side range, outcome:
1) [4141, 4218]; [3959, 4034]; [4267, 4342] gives -0.17 mag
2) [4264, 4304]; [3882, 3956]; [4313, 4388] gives 0.06 mag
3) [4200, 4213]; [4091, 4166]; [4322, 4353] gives -0.05 mag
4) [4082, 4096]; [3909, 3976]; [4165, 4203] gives -0.23 mag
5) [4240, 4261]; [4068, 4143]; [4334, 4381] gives 0.03 mag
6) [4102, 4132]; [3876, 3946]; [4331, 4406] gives -0.25 mag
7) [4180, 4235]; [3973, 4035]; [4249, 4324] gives -0.10 mag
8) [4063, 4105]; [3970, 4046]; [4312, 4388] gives -0.01 mag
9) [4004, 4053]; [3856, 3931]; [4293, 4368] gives -0.25 mag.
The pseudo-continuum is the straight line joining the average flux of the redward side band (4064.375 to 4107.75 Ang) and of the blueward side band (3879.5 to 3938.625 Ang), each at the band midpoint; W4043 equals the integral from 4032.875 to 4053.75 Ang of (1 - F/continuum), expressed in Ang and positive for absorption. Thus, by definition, -2.2 Ang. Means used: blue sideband 11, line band 16.2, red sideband 15.9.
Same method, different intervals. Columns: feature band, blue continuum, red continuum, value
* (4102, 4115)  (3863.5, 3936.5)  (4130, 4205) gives -0.4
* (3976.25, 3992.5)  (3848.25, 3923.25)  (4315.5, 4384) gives -2.2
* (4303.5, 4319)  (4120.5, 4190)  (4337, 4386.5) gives 2.7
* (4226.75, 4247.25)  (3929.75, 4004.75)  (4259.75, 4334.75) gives -2.8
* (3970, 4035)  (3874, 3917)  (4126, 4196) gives -4.3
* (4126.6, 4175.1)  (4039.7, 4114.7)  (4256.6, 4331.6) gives -4.2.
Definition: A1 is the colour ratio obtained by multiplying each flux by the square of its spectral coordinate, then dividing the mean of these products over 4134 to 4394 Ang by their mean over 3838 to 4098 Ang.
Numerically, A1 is 1.36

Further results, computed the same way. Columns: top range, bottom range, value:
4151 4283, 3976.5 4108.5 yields 1.11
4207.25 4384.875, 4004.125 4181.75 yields 1.05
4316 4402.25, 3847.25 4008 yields 1.69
